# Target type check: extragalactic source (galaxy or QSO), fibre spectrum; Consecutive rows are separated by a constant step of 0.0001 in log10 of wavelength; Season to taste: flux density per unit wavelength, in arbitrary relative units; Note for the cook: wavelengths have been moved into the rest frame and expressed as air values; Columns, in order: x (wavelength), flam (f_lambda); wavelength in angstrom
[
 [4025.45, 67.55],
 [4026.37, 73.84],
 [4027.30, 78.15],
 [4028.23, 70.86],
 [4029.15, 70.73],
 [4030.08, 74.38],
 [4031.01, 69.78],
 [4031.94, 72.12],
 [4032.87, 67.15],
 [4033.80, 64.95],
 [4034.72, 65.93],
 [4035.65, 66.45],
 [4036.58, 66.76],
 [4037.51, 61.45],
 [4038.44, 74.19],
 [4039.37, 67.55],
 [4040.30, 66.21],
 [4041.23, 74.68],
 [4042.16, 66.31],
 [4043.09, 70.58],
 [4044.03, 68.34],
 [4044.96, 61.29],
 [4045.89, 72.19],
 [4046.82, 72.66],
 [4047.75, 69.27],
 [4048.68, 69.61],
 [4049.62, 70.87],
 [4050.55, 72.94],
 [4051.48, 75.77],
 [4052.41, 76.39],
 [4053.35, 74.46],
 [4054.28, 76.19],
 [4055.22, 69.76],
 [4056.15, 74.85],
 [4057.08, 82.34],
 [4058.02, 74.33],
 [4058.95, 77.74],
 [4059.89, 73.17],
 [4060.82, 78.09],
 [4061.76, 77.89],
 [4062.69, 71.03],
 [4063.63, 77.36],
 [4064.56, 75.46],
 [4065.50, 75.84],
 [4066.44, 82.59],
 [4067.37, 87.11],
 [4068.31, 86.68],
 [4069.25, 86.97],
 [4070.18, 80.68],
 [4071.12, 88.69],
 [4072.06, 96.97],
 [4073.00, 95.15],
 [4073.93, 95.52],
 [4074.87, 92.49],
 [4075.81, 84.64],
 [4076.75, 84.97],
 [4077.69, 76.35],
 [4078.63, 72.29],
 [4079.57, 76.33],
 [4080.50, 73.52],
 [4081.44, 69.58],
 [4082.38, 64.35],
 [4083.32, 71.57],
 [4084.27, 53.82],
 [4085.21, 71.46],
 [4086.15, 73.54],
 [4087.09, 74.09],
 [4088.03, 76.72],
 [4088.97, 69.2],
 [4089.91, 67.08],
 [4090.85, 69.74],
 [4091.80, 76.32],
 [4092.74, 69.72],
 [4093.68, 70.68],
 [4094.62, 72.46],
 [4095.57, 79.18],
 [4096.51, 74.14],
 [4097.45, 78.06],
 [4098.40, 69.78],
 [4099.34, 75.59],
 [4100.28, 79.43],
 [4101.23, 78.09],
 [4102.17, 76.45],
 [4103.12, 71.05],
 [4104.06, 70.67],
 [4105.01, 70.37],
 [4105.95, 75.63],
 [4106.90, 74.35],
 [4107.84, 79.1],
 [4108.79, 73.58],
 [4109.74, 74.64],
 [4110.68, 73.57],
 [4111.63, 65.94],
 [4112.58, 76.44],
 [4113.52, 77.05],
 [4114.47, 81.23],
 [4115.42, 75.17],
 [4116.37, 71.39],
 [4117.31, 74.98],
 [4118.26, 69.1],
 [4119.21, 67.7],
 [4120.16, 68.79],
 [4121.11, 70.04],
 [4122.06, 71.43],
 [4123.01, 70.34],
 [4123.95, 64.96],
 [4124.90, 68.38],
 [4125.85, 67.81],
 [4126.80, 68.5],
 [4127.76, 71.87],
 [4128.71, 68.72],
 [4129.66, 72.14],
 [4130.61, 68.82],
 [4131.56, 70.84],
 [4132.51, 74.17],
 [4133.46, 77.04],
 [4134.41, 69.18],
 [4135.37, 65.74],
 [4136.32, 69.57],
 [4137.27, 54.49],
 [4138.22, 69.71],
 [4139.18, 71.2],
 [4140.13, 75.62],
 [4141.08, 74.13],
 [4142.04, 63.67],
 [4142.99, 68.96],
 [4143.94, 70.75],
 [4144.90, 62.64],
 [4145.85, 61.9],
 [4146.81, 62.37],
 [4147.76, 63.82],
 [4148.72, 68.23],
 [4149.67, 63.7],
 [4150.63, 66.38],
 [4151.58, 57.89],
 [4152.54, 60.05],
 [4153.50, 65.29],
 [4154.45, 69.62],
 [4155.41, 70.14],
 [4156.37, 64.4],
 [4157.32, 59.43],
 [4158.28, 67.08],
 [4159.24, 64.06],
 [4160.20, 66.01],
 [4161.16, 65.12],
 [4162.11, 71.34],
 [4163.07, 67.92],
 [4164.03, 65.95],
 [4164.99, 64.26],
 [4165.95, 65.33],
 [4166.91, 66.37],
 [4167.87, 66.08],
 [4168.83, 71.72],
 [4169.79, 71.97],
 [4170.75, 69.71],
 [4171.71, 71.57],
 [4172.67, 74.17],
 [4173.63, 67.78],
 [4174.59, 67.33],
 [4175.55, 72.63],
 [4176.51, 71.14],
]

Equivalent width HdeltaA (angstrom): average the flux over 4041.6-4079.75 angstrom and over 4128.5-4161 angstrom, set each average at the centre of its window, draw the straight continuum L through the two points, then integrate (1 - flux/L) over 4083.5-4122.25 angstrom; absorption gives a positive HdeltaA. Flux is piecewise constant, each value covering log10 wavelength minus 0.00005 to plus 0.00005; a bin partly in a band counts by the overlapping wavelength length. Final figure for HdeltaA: -0.3 angstrom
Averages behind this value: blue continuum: 77.9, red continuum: 67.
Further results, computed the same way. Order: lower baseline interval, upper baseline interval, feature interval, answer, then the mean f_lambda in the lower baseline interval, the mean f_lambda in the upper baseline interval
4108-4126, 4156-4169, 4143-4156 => 0.5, 71.9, 66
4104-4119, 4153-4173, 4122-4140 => 0.6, 73.9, 67.4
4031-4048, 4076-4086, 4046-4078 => -4.2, 68.3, 71.8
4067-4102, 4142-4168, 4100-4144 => -0.4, 77.3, 65.3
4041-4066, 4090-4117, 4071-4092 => -0.9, 73.3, 74.2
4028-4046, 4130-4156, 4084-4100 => -1.0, 68.5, 67.3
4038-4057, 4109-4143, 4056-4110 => -4.3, 71.4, 70.7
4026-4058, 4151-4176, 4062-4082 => -3.5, 70.9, 67.1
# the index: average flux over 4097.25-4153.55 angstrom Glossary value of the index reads 70.3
